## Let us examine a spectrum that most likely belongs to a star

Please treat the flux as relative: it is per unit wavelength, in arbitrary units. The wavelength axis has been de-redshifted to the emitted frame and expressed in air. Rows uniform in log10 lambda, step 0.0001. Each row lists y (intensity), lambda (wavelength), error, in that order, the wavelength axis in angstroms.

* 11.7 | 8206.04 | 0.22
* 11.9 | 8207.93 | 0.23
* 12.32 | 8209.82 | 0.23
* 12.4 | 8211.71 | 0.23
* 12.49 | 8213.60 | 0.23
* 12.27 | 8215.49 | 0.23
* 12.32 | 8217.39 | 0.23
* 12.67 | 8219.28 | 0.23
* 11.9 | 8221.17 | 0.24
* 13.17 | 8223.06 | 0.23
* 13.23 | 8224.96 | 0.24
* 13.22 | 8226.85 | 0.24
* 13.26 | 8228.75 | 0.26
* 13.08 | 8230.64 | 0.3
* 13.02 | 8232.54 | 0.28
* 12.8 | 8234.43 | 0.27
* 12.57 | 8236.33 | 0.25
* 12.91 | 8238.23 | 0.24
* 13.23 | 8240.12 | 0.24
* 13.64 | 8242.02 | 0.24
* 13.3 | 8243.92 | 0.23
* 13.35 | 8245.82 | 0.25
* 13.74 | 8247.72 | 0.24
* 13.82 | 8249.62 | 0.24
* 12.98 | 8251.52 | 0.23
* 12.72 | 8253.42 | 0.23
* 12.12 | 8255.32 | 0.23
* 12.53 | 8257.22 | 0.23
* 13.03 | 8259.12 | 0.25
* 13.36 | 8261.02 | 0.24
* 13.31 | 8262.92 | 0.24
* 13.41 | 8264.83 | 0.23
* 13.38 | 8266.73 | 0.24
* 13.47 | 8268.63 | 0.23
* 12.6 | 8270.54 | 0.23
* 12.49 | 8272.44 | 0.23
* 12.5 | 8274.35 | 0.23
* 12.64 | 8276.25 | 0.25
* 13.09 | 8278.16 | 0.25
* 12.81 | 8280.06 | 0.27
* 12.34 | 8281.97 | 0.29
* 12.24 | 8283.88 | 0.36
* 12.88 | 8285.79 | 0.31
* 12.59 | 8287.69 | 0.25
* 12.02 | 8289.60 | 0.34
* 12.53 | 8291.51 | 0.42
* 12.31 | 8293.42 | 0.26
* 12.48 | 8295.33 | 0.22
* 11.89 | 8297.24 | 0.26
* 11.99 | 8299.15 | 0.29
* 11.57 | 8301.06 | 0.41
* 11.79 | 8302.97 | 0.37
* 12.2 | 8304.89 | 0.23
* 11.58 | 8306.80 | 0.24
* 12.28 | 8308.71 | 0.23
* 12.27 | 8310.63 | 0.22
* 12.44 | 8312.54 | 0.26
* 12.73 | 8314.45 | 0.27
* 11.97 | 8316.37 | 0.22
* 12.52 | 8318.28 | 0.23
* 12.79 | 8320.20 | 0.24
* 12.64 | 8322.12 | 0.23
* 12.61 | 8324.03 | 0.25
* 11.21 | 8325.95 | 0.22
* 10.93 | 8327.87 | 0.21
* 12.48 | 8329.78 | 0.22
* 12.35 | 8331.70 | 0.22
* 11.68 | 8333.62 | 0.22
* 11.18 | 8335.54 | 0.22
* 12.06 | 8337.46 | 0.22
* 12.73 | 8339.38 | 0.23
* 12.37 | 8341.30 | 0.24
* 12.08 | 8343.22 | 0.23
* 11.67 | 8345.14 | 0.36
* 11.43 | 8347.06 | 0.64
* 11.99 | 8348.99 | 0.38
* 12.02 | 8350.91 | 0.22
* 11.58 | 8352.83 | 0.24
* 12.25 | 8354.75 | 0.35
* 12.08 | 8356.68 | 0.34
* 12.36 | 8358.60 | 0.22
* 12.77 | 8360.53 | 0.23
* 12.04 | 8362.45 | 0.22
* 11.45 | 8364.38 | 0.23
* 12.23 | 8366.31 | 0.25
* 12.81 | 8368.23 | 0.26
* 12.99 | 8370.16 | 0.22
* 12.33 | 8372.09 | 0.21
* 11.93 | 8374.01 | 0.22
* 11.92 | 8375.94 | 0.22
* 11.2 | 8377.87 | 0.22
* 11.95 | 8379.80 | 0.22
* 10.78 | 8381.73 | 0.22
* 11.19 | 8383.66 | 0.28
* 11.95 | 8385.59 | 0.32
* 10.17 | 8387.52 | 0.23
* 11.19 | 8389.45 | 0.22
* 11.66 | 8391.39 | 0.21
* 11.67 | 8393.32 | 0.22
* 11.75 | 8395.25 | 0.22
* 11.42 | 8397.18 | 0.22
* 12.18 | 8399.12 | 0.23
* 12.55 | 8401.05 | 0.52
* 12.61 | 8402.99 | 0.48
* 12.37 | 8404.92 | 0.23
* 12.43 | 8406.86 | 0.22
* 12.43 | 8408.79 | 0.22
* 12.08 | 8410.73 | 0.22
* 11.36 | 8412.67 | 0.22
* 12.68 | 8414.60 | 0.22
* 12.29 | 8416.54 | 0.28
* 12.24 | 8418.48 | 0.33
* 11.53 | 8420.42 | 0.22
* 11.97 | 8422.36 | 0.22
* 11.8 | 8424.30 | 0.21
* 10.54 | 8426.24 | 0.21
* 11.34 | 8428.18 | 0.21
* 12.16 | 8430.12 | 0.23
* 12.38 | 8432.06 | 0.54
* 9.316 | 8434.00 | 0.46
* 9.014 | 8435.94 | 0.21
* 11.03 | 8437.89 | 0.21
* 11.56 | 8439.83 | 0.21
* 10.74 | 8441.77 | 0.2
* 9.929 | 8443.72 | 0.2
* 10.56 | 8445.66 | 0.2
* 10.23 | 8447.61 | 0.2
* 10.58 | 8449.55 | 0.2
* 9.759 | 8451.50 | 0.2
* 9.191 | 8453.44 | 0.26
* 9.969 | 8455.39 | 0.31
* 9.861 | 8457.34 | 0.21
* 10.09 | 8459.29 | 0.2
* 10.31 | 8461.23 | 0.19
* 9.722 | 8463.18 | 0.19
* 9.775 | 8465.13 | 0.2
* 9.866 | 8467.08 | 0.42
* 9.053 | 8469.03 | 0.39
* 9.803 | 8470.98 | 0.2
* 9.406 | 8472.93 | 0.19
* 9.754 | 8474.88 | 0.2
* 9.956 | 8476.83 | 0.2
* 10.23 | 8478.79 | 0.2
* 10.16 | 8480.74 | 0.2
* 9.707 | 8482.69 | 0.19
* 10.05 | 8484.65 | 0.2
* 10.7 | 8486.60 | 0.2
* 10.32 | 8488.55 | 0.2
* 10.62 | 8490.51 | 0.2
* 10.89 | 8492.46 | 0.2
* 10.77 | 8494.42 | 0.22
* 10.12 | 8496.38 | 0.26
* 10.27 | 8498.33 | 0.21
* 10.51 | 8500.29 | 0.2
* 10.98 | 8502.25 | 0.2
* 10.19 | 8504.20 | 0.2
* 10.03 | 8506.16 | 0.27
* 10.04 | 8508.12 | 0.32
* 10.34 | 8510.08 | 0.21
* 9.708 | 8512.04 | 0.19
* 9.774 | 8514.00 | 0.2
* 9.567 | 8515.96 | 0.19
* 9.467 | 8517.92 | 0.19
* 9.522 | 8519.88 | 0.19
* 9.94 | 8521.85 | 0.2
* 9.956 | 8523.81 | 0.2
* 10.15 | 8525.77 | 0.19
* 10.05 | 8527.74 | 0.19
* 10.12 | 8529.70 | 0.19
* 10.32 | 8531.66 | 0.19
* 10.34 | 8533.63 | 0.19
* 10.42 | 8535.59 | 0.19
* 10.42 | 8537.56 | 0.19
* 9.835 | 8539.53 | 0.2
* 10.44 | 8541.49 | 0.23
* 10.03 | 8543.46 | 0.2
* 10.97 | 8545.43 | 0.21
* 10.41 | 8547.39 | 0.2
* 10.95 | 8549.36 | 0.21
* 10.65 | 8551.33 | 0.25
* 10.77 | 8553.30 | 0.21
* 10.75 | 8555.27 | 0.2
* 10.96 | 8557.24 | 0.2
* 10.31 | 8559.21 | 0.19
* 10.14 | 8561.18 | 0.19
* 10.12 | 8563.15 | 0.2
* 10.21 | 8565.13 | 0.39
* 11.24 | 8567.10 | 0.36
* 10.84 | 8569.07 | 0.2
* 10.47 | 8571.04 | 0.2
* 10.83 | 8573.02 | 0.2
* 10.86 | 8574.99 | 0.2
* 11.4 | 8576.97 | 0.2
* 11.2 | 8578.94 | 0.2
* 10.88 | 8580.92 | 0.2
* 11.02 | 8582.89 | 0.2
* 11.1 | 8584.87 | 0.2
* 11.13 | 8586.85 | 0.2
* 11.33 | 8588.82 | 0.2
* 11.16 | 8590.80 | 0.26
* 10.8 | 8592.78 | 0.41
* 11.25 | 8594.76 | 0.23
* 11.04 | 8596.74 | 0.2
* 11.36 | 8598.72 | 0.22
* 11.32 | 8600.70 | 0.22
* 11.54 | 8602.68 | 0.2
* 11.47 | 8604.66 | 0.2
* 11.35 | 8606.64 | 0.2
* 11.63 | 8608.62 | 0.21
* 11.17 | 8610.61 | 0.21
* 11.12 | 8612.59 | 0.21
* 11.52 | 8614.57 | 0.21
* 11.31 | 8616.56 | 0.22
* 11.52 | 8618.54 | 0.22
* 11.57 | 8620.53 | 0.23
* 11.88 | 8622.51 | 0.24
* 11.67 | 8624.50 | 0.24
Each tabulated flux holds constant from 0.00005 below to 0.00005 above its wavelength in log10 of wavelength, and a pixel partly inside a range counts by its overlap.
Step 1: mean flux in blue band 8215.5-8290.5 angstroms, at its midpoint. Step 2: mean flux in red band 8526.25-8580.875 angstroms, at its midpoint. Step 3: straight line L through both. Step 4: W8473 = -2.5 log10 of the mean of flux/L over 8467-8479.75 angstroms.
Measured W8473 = 0.15 mag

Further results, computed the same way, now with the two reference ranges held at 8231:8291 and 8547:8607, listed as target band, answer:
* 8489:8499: 0.09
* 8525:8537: 0.10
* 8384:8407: 0.03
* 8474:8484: 0.16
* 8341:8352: 0.04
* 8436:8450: 0.12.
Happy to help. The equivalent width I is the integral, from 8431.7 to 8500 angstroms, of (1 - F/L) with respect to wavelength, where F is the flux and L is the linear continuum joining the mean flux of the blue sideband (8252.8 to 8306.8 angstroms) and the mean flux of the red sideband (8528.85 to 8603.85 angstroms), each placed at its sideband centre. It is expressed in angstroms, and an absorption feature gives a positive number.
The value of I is 7.48 angstroms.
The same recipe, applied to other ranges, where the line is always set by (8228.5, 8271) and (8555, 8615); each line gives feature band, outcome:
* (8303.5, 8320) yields 0.6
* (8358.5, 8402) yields 1.6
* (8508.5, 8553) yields 4.7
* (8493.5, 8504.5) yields 1.0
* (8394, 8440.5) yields 1.4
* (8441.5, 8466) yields 3.7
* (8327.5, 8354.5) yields 1.3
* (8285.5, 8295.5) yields 0.3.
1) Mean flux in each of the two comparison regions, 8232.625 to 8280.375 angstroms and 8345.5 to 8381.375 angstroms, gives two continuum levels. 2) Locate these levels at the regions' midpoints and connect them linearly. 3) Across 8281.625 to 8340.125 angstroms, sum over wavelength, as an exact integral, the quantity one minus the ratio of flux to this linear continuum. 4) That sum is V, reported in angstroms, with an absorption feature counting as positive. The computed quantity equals 1.7 angstroms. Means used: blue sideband 13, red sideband 12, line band 12.2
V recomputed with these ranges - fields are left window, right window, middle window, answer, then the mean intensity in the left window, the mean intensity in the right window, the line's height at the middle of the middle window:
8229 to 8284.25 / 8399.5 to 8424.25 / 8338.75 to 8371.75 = 0.8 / 13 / 12.2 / 12.5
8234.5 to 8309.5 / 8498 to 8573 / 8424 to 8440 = 0.4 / 12.7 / 10.3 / 11.2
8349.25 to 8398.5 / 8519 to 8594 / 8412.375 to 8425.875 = -0.5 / 11.8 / 10.6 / 11.5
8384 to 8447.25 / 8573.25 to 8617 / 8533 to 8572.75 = 2.7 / 11.5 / 11.2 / 11.3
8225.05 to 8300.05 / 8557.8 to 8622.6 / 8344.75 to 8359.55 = 0.5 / 12.9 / 11.1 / 12.4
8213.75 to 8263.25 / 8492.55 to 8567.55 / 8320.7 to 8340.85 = 0.2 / 13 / 10.3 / 12.1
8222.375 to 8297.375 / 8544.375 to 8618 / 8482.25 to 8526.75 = 5.0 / 12.9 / 11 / 11.4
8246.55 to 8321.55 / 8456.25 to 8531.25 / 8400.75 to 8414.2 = -1.4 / 12.6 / 10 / 11.1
